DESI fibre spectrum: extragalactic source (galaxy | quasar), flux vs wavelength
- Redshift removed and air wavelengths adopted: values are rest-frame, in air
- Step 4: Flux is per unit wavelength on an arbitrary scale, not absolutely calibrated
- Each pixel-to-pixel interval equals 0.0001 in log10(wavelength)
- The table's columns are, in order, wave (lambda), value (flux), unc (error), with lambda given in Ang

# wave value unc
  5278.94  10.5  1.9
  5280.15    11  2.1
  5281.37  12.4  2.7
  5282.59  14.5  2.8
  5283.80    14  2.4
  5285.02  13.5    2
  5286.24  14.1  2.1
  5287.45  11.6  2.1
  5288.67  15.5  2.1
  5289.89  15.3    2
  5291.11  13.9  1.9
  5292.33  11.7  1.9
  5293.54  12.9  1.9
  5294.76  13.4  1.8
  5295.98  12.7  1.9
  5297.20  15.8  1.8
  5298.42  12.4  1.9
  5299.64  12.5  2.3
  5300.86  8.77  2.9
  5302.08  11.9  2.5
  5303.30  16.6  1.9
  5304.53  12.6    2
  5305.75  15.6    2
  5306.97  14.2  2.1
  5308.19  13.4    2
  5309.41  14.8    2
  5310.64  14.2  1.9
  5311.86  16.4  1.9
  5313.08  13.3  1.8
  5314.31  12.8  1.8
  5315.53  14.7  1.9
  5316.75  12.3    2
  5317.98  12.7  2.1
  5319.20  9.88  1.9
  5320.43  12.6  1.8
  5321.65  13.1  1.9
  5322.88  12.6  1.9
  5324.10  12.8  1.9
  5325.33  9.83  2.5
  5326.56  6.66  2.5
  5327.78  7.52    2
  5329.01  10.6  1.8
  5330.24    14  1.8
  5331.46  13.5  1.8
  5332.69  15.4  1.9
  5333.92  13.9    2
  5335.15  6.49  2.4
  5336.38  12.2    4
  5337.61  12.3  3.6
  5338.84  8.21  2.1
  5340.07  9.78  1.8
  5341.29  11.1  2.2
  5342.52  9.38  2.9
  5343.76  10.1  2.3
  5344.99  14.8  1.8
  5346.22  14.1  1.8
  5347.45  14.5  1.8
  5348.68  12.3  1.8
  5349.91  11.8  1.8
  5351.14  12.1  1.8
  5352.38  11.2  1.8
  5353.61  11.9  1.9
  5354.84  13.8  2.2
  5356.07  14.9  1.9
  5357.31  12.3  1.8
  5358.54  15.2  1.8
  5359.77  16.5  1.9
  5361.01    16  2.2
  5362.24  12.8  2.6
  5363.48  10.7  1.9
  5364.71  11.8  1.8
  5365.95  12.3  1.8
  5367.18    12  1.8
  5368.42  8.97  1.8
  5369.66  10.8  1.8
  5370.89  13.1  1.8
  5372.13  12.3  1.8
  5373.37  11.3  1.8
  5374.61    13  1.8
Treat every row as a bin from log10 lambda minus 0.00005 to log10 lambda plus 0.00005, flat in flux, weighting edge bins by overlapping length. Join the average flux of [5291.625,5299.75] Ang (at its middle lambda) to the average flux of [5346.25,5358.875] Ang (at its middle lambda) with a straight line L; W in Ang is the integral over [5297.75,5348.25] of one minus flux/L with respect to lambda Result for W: 2.91 Ang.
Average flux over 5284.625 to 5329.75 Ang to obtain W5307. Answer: 12.8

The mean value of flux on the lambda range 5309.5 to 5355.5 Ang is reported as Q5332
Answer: 12.1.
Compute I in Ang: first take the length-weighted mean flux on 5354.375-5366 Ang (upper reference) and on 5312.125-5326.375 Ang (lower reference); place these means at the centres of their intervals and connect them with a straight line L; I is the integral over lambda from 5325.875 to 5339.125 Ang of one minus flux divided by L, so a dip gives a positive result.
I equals 1.8 Ang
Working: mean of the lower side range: 12.3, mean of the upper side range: 13.7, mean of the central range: 11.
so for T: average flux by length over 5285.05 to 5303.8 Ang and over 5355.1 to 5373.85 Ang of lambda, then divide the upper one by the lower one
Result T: 0.96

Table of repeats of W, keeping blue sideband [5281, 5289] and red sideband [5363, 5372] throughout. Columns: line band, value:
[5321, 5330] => 1.41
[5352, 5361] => -1.67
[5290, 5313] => -0.68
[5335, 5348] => 0.85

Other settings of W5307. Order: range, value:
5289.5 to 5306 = 13.2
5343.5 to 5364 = 13.3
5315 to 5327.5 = 11.6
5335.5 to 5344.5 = 10.4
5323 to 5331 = 10.5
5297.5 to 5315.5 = 13.6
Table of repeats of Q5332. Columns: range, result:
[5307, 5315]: 14.2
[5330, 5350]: 12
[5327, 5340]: 11.3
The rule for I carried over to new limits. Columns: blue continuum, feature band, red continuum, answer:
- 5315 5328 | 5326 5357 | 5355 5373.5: 0.9 Ang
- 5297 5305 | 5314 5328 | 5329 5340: 0.8 Ang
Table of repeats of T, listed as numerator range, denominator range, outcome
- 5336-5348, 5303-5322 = 0.85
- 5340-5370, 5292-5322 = 0.94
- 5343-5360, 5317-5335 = 1.13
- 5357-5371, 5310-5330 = 1.06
